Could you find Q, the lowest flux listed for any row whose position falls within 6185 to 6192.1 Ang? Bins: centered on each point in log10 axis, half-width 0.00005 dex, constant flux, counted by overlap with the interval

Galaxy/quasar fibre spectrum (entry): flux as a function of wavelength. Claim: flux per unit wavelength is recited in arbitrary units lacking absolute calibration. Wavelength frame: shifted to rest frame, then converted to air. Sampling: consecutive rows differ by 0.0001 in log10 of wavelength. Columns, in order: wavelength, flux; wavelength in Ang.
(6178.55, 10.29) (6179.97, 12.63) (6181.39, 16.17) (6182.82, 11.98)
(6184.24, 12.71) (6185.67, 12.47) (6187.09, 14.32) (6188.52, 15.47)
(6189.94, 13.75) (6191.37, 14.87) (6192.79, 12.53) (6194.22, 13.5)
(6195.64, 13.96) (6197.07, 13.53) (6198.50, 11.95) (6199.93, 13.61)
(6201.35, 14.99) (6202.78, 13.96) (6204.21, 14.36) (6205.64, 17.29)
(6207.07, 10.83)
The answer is 12.47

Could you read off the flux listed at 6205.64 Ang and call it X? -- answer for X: 17.29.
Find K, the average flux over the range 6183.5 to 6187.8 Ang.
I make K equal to 13.2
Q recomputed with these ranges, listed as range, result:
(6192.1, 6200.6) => 11.95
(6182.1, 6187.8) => 11.98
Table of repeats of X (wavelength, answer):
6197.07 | 13.53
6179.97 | 12.63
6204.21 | 14.36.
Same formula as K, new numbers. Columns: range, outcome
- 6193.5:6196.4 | 13.7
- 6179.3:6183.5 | 13.6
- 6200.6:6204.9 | 14.4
